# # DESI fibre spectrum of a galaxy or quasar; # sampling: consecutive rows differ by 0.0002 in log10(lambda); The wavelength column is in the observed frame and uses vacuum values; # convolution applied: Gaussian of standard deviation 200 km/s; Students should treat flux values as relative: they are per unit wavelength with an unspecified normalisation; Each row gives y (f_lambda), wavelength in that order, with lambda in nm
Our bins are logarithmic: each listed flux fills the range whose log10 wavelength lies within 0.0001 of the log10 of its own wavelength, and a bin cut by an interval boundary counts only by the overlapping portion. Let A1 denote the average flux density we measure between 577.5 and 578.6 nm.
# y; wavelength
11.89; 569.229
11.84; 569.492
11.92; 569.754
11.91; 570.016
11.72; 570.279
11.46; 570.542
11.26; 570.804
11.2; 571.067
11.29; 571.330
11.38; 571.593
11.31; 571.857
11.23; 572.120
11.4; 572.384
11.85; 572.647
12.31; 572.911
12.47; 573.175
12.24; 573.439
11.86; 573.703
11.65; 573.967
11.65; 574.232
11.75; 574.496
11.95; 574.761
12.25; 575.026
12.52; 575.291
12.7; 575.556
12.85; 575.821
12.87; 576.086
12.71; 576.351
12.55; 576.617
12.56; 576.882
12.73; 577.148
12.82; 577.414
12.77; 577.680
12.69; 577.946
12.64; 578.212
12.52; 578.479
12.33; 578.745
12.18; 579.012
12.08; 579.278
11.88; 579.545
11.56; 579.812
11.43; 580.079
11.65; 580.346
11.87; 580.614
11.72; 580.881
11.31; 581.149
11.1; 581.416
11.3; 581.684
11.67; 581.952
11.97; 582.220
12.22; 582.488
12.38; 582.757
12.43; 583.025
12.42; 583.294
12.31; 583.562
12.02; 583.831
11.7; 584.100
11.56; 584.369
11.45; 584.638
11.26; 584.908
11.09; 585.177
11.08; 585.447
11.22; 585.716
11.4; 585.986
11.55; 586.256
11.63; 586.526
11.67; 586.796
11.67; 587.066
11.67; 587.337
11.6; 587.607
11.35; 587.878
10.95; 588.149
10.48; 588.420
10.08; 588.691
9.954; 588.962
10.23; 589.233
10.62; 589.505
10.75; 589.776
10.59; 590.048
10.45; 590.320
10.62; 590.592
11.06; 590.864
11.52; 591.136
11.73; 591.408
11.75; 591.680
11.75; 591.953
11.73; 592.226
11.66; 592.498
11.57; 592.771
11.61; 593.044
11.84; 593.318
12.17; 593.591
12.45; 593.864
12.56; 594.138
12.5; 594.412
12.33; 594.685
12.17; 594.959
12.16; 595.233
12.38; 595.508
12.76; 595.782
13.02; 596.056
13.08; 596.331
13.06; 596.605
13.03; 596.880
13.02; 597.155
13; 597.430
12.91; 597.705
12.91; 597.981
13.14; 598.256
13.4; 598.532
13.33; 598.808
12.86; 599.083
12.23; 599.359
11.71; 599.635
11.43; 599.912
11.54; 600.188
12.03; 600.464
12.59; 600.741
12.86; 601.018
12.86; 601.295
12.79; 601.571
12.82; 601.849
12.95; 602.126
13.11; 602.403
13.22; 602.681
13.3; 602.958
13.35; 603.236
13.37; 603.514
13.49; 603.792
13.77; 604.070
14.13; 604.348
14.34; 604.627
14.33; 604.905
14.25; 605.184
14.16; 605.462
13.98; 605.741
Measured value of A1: 12.7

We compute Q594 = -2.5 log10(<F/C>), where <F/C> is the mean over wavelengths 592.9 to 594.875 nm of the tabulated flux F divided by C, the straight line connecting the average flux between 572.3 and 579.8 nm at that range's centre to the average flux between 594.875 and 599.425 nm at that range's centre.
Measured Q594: 0.05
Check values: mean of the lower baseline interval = 12.3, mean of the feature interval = 12.2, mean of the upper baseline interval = 12.9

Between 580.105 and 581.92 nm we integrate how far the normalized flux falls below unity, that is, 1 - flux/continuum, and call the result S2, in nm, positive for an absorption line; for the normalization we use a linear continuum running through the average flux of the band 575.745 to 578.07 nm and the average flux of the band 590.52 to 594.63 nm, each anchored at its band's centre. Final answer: 0.14 nm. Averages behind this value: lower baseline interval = 12.7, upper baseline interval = 11.8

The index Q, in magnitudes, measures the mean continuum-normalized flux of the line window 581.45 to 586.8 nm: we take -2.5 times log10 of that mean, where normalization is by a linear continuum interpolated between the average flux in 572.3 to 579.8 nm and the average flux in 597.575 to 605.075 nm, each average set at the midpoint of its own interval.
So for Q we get 0.07 mag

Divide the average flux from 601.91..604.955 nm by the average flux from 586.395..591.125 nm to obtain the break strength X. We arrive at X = 1.24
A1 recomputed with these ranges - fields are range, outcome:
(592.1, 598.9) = 12.5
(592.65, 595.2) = 12.1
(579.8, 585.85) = 11.7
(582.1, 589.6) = 11.4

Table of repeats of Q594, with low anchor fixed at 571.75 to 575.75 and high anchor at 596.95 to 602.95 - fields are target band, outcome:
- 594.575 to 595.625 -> 0.03 mag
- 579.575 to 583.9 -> 0.03 mag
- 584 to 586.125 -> 0.09 mag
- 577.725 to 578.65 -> -0.05 mag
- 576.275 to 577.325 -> -0.05 mag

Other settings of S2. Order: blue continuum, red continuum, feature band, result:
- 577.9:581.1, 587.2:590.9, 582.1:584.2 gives -0.122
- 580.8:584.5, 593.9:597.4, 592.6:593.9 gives 0.067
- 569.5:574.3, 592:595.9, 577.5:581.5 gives -0.058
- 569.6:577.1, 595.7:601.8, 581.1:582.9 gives 0.072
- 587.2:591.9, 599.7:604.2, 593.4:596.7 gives -0.216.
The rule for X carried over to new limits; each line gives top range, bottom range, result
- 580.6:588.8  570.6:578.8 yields 0.95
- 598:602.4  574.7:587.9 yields 1.05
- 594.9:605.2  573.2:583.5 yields 1.07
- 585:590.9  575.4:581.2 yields 0.89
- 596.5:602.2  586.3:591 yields 1.16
